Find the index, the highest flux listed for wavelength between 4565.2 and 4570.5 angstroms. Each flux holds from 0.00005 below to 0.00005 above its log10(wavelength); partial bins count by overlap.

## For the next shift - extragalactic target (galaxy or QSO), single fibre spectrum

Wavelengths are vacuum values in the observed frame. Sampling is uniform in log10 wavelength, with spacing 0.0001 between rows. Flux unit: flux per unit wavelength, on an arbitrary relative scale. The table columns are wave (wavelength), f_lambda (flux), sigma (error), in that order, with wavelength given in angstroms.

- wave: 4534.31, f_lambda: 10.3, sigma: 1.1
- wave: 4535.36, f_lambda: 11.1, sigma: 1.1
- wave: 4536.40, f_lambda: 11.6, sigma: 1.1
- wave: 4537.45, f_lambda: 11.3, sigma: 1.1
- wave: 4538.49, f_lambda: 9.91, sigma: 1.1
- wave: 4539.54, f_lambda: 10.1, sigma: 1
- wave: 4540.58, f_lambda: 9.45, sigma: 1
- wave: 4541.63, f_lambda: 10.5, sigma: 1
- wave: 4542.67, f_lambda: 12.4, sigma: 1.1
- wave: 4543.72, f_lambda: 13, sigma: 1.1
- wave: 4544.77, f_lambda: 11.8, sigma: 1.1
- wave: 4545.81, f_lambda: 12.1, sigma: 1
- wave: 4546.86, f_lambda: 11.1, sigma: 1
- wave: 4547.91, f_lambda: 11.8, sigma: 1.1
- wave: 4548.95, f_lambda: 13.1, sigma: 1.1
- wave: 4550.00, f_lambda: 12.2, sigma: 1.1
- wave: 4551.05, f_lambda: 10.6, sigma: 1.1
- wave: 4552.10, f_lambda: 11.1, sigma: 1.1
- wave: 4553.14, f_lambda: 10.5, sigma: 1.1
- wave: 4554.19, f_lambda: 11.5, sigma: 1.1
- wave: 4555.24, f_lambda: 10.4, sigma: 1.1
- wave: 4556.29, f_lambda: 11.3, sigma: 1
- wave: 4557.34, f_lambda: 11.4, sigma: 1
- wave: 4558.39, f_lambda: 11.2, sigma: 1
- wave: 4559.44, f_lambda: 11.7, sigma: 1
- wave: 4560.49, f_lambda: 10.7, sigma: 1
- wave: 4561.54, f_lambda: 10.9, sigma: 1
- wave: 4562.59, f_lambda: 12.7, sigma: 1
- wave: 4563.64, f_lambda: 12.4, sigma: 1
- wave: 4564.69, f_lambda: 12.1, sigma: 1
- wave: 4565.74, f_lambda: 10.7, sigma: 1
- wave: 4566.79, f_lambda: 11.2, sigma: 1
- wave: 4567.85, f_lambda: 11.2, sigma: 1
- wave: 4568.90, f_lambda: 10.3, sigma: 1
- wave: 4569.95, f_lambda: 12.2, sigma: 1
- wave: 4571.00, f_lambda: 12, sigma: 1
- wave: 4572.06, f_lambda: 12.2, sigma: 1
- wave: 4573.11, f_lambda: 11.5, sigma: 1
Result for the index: 12.2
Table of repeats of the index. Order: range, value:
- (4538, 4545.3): 13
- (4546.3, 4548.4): 11.8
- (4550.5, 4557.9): 11.5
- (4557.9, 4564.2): 12.7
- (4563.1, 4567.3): 12.4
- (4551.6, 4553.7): 11.1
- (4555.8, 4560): 11.7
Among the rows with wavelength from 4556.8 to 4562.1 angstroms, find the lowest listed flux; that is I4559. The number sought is 10.7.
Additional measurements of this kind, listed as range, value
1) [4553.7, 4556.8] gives 10.4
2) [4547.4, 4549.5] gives 11.8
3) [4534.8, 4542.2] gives 9.45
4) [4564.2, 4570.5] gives 10.3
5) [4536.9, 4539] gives 9.91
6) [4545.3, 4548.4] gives 11.1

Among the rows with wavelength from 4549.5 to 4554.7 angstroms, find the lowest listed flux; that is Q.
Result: 10.5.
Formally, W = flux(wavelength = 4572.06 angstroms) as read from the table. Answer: 12.2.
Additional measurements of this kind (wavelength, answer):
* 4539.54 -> 10.1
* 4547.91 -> 11.8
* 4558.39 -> 11.2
